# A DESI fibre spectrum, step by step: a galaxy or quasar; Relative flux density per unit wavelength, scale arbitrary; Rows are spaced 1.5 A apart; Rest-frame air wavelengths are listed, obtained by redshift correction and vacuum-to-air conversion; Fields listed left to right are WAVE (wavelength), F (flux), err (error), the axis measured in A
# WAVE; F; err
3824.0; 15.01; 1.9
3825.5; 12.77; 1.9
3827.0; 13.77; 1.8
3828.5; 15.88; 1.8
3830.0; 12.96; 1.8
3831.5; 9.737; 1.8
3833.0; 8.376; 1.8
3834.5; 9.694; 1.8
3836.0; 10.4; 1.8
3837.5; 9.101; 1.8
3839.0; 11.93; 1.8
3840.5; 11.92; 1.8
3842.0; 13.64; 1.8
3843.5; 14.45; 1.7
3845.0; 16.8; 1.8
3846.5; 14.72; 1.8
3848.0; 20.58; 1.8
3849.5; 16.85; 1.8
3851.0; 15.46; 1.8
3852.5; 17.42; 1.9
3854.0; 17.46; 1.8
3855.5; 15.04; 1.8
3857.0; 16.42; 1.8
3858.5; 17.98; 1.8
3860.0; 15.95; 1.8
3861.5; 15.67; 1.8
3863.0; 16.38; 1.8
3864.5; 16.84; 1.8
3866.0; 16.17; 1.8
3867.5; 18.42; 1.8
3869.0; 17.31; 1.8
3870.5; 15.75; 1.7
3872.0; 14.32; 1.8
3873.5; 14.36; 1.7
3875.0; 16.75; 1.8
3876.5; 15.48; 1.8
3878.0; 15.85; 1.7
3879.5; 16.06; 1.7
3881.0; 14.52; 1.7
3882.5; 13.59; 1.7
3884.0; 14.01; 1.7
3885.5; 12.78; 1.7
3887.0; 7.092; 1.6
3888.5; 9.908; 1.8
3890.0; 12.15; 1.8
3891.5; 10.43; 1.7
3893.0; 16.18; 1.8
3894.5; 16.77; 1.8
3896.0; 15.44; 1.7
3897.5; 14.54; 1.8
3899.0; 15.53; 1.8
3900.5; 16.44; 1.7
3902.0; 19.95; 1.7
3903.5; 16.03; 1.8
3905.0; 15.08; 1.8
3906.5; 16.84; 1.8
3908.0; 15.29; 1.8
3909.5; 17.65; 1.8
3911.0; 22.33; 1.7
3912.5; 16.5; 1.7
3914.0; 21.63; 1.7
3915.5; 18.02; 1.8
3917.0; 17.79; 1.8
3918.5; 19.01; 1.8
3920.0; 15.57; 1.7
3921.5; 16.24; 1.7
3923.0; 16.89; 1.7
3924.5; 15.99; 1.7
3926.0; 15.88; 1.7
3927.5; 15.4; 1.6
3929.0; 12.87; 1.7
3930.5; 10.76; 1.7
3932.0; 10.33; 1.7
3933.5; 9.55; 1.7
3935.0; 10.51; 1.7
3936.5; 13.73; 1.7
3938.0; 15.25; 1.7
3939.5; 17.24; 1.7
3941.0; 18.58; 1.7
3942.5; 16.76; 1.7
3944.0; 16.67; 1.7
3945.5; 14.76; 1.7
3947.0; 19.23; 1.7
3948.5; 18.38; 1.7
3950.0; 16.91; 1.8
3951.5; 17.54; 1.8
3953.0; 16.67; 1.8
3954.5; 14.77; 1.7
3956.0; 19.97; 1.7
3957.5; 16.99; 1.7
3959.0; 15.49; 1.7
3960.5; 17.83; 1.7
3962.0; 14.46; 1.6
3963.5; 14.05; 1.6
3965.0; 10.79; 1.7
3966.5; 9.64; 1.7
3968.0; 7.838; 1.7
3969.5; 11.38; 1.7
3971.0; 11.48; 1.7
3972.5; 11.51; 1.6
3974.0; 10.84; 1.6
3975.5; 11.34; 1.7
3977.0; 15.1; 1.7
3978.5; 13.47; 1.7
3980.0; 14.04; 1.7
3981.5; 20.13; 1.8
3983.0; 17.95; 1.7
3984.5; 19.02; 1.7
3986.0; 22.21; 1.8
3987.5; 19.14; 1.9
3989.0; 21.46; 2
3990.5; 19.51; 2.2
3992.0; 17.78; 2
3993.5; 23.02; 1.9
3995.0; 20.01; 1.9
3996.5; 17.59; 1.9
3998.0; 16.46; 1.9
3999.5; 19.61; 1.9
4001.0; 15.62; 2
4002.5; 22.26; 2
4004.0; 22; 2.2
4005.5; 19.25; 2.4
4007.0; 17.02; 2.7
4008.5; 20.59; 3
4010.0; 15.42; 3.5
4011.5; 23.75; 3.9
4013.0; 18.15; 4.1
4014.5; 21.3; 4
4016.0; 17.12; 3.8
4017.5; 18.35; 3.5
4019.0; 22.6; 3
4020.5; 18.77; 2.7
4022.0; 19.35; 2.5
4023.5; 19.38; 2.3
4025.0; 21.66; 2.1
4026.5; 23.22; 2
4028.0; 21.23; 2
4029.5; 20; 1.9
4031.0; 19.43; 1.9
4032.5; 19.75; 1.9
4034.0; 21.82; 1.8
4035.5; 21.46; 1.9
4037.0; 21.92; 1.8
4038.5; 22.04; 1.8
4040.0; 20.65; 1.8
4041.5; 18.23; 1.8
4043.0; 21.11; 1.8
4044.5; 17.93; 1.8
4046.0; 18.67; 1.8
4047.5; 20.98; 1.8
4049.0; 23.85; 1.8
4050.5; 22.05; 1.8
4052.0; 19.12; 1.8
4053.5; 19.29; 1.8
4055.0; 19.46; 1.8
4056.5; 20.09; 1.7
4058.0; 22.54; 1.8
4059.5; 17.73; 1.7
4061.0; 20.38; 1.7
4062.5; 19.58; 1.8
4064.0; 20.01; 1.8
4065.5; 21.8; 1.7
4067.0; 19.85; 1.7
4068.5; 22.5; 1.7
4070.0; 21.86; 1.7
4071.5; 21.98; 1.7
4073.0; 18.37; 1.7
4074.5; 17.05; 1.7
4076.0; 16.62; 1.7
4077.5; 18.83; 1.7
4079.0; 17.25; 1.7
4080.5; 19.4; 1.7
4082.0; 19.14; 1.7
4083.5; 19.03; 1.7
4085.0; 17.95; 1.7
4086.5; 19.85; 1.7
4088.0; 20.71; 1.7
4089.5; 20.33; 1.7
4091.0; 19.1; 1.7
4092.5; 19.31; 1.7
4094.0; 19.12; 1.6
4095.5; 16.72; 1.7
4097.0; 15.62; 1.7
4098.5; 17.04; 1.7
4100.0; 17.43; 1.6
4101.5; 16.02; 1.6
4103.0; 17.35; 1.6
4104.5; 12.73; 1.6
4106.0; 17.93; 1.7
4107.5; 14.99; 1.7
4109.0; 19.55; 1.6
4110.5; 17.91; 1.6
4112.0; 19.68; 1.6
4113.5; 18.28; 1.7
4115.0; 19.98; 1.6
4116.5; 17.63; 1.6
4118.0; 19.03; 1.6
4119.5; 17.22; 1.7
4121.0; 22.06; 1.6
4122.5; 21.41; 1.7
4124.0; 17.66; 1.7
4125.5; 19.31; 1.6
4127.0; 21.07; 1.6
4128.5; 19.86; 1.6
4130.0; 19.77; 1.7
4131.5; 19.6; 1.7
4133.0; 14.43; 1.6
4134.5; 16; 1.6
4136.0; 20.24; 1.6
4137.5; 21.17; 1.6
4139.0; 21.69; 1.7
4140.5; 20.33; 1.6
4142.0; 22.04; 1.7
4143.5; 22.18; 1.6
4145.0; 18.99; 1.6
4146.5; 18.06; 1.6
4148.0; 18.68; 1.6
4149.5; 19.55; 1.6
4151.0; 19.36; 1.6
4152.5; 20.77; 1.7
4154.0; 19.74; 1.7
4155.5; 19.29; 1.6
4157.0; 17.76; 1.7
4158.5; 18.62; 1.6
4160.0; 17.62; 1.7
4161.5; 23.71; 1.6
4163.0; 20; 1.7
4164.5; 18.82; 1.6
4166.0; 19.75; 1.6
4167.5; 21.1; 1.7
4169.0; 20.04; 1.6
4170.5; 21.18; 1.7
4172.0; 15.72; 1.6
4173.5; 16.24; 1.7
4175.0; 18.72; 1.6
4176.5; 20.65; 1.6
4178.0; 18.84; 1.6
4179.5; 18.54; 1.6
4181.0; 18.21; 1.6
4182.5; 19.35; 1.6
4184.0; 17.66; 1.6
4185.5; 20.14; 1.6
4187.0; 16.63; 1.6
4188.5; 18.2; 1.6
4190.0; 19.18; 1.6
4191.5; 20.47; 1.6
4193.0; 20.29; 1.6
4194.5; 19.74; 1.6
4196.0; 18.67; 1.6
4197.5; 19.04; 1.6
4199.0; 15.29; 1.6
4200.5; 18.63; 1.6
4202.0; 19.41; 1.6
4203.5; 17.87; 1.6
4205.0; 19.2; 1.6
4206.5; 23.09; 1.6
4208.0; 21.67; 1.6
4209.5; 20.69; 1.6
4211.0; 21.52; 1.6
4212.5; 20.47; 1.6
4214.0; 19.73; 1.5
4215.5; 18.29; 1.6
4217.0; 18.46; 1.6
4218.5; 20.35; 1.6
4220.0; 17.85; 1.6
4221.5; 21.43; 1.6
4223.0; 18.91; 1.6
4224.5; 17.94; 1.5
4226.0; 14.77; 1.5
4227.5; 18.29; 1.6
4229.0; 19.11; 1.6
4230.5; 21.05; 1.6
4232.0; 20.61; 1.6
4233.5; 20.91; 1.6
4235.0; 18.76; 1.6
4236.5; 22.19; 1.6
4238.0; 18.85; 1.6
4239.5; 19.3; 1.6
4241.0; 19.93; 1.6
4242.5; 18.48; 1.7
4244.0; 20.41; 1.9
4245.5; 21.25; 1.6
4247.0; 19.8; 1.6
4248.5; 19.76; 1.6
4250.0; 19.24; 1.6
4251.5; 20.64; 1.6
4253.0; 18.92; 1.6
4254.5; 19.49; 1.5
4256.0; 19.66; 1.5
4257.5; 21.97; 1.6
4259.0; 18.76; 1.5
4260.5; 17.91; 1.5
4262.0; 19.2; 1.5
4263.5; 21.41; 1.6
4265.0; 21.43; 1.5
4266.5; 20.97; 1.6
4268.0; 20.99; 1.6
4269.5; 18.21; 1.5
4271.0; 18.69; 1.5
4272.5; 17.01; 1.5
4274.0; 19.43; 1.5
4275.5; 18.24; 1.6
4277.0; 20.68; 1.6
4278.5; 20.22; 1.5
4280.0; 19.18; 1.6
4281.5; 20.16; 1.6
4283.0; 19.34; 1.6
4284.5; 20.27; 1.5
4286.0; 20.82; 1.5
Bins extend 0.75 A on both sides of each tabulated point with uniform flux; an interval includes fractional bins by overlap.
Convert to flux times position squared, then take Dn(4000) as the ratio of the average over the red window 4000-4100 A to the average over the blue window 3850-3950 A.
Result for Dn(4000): 1.36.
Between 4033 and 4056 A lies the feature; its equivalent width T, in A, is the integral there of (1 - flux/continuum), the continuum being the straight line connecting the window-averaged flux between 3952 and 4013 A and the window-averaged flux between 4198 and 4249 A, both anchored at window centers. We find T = -4.1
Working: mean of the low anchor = 16.7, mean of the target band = 20.6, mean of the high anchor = 19.5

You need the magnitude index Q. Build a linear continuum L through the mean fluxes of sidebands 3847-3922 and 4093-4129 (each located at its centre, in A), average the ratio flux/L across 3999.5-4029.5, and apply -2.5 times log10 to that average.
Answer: -0.153 mag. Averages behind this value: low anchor 16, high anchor 18.1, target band 19.8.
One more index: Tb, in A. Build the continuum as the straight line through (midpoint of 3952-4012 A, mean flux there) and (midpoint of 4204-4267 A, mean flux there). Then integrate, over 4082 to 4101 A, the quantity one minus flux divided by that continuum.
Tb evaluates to -0.5 A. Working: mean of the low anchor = 16.7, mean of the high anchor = 19.8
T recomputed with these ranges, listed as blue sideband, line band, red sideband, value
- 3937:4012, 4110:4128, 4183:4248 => -0.94 A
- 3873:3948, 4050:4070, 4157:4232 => -3.45 A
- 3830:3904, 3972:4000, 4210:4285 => -2.07 A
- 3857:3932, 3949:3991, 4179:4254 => 2.84 A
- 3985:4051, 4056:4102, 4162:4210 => 1.40 A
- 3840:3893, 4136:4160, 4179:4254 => -1.65 A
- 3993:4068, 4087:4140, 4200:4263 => 3.64 A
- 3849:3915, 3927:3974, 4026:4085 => 8.31 A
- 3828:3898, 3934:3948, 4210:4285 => -0.26 A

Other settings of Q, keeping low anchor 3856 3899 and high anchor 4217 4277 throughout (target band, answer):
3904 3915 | -0.167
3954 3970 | 0.146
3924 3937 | 0.221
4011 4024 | -0.187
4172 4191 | 0.016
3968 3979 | 0.335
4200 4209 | -0.057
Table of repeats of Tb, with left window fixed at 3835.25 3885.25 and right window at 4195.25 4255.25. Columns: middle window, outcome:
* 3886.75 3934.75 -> 1.7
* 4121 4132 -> -0.9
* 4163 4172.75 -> -0.3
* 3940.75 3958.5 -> -0.9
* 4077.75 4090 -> -0.9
